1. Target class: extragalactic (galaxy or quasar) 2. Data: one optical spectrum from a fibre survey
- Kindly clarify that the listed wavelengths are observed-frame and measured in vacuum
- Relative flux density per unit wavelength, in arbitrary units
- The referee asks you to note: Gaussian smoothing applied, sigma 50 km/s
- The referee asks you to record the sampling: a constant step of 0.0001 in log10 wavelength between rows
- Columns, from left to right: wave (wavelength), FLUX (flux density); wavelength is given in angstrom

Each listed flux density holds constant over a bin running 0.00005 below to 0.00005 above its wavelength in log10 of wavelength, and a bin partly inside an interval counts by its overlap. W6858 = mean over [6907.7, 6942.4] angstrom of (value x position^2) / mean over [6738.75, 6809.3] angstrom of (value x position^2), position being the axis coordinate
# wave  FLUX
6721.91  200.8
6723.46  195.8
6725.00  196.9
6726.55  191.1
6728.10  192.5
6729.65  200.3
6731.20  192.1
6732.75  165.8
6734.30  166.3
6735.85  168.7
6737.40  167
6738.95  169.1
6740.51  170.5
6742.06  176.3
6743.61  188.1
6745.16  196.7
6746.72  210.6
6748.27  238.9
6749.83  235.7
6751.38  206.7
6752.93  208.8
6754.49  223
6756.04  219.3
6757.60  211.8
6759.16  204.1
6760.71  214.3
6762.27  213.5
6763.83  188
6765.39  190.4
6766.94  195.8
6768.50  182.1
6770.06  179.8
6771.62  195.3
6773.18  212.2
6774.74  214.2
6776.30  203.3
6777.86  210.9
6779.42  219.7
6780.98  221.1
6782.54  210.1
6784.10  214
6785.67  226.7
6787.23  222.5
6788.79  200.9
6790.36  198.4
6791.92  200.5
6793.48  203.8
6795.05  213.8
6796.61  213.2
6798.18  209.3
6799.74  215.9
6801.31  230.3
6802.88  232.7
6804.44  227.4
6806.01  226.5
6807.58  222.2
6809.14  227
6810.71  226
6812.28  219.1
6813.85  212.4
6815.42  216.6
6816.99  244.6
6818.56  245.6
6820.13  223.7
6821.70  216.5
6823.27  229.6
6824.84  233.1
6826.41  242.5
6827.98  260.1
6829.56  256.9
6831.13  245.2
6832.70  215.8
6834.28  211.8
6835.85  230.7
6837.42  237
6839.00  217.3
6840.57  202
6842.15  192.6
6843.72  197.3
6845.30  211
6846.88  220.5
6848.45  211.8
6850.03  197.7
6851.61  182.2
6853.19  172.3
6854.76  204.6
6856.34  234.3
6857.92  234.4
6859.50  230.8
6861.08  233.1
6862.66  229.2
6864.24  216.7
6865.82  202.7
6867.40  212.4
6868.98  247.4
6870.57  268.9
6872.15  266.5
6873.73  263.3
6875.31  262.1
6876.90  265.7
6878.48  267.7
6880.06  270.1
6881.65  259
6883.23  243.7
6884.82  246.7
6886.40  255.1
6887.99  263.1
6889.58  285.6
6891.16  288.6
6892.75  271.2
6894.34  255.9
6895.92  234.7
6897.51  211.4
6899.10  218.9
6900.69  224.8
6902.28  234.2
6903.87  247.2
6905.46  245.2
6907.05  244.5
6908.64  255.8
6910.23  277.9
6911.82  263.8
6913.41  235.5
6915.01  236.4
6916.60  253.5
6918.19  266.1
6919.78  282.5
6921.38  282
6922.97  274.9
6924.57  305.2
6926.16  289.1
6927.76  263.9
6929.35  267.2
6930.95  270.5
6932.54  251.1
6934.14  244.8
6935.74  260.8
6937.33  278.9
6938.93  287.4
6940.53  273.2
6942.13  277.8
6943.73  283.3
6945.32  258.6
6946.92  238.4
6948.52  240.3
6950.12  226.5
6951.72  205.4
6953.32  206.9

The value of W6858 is 1.3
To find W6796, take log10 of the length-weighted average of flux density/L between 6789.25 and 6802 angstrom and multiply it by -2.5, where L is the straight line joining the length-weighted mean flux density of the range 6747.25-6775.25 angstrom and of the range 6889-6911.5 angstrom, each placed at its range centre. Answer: 0.04 mag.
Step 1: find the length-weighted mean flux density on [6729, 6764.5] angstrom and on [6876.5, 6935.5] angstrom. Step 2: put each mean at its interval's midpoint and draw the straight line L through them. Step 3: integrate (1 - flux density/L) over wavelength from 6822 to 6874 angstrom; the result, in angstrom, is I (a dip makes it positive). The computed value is 2.58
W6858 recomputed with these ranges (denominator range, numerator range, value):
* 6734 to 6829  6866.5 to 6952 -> 1.27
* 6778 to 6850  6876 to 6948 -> 1.21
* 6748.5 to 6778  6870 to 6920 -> 1.28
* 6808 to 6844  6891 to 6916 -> 1.11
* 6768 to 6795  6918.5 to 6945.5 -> 1.38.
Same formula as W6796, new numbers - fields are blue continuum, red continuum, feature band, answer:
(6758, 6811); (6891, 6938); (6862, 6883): -0.027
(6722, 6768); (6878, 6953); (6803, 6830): -0.042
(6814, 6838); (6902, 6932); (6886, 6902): 0.023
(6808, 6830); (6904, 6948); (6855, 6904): 0.020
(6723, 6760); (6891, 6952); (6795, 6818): -0.025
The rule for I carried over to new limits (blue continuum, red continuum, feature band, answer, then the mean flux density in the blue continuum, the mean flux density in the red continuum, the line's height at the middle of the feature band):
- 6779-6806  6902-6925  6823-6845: 0.4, 216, 260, 231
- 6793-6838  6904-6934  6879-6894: -0.7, 227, 264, 252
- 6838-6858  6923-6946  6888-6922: -0.5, 205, 272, 250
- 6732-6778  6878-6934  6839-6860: 2.5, 197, 258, 235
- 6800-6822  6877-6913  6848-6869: 2.4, 226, 253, 241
